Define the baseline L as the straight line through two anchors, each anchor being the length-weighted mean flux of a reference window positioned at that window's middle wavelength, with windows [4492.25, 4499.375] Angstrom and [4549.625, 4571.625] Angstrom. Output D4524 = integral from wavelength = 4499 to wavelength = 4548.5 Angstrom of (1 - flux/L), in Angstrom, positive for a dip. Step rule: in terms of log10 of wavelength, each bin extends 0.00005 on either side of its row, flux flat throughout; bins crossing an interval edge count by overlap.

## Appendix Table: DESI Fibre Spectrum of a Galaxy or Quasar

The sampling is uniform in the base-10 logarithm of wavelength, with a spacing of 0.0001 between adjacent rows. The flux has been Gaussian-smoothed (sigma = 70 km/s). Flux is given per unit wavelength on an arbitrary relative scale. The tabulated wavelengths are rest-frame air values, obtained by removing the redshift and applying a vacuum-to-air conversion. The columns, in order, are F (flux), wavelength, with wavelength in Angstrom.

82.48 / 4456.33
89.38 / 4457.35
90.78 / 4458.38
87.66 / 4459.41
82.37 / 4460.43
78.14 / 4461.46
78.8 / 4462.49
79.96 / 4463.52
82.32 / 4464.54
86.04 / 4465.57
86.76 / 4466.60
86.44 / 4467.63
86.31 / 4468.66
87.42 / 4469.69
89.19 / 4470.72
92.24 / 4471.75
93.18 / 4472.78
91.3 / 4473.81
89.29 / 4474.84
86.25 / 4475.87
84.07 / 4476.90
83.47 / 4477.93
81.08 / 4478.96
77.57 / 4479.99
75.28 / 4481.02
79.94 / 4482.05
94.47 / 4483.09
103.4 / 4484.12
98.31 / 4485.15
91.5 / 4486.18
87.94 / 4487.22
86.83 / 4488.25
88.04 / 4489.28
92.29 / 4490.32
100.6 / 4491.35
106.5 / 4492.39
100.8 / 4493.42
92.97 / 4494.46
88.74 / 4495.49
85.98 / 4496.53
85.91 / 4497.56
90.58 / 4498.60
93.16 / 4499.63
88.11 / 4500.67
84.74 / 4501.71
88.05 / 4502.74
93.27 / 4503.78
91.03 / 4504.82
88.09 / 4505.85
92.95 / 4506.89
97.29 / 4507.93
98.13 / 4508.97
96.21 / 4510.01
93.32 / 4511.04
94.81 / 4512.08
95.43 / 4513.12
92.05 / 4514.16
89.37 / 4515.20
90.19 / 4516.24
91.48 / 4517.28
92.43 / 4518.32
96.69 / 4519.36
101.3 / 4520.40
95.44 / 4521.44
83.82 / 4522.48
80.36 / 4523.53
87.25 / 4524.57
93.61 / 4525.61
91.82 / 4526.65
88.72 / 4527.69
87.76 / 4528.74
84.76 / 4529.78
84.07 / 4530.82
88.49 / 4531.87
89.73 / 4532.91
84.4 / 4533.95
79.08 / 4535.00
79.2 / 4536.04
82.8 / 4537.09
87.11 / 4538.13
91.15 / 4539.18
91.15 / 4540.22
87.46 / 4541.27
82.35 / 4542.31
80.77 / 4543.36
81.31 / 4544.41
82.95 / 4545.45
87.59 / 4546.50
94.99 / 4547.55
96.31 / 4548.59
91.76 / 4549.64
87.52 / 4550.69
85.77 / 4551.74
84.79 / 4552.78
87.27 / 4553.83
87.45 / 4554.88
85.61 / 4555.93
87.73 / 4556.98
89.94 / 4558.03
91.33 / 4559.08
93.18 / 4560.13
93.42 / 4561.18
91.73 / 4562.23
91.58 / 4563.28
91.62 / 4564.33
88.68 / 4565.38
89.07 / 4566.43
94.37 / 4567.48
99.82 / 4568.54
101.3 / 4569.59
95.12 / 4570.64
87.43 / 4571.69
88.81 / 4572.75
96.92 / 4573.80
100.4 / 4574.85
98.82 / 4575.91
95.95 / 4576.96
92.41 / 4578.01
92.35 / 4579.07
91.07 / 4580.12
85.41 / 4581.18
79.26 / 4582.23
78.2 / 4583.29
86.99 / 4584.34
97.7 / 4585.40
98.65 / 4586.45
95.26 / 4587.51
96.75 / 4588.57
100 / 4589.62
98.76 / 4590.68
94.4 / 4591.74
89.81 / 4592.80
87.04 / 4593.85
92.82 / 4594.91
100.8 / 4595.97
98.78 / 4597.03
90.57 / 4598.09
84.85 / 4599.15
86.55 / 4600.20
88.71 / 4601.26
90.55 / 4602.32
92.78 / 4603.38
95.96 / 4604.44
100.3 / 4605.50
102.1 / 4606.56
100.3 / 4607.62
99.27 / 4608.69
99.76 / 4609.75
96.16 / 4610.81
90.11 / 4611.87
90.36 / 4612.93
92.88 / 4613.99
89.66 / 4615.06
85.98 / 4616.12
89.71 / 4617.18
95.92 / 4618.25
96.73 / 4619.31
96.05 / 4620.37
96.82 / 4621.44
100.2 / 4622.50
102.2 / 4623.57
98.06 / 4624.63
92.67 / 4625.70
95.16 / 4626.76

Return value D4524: 1.3 Angstrom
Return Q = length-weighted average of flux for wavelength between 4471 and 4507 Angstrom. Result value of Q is 89.9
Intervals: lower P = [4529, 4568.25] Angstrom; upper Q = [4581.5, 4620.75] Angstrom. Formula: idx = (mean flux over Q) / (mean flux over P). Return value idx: 1.1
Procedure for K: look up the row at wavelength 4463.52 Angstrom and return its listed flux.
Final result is 79.96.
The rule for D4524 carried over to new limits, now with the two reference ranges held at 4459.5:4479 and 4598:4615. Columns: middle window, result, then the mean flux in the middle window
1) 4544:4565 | 0.3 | 89.3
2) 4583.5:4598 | -0.3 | 94.7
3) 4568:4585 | 0.0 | 91.9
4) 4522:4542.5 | 0.7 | 86.3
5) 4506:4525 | -0.9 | 92.6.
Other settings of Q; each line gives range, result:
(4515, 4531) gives 90.1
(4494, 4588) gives 90.1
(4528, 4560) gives 86.8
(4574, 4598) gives 93.2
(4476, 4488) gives 87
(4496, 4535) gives 90.4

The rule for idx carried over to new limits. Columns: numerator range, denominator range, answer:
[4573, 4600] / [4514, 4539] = 1.05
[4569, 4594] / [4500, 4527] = 1.01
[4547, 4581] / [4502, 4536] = 1.02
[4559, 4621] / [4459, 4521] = 1.04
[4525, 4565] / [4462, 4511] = 0.98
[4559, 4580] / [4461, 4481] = 1.10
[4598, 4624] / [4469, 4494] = 1.05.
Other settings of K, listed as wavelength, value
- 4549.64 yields 91.76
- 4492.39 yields 106.5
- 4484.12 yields 103.4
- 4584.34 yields 86.99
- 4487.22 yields 87.94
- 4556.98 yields 87.73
